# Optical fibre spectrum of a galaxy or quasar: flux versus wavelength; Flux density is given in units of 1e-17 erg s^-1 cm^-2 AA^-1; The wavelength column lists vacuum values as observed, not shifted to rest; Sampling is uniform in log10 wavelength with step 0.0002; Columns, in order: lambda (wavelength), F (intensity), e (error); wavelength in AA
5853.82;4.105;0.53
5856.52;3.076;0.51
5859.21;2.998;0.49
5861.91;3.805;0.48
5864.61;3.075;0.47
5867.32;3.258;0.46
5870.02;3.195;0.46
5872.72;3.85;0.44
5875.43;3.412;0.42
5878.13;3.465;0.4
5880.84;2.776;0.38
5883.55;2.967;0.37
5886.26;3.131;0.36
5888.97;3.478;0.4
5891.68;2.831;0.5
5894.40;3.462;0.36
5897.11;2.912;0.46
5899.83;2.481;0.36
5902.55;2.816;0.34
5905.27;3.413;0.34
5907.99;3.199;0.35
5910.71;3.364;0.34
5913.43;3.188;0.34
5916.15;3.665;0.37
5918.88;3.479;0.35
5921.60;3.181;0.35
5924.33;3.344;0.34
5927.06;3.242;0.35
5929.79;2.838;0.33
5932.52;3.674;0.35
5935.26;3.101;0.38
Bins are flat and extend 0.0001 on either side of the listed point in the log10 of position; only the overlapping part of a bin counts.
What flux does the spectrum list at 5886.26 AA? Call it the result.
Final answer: 3.131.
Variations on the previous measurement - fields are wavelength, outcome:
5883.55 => 2.967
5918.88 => 3.479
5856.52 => 3.076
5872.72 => 3.85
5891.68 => 2.831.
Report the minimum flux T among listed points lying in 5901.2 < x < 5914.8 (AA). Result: 2.816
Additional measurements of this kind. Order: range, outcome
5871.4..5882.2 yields 2.776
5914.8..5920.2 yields 3.479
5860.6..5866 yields 3.075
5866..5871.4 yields 3.195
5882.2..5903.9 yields 2.481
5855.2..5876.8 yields 2.998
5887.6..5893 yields 2.831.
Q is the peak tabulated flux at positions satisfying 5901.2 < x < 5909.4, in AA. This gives 3.413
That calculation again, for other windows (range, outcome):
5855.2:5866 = 3.805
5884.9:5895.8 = 3.478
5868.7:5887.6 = 3.85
